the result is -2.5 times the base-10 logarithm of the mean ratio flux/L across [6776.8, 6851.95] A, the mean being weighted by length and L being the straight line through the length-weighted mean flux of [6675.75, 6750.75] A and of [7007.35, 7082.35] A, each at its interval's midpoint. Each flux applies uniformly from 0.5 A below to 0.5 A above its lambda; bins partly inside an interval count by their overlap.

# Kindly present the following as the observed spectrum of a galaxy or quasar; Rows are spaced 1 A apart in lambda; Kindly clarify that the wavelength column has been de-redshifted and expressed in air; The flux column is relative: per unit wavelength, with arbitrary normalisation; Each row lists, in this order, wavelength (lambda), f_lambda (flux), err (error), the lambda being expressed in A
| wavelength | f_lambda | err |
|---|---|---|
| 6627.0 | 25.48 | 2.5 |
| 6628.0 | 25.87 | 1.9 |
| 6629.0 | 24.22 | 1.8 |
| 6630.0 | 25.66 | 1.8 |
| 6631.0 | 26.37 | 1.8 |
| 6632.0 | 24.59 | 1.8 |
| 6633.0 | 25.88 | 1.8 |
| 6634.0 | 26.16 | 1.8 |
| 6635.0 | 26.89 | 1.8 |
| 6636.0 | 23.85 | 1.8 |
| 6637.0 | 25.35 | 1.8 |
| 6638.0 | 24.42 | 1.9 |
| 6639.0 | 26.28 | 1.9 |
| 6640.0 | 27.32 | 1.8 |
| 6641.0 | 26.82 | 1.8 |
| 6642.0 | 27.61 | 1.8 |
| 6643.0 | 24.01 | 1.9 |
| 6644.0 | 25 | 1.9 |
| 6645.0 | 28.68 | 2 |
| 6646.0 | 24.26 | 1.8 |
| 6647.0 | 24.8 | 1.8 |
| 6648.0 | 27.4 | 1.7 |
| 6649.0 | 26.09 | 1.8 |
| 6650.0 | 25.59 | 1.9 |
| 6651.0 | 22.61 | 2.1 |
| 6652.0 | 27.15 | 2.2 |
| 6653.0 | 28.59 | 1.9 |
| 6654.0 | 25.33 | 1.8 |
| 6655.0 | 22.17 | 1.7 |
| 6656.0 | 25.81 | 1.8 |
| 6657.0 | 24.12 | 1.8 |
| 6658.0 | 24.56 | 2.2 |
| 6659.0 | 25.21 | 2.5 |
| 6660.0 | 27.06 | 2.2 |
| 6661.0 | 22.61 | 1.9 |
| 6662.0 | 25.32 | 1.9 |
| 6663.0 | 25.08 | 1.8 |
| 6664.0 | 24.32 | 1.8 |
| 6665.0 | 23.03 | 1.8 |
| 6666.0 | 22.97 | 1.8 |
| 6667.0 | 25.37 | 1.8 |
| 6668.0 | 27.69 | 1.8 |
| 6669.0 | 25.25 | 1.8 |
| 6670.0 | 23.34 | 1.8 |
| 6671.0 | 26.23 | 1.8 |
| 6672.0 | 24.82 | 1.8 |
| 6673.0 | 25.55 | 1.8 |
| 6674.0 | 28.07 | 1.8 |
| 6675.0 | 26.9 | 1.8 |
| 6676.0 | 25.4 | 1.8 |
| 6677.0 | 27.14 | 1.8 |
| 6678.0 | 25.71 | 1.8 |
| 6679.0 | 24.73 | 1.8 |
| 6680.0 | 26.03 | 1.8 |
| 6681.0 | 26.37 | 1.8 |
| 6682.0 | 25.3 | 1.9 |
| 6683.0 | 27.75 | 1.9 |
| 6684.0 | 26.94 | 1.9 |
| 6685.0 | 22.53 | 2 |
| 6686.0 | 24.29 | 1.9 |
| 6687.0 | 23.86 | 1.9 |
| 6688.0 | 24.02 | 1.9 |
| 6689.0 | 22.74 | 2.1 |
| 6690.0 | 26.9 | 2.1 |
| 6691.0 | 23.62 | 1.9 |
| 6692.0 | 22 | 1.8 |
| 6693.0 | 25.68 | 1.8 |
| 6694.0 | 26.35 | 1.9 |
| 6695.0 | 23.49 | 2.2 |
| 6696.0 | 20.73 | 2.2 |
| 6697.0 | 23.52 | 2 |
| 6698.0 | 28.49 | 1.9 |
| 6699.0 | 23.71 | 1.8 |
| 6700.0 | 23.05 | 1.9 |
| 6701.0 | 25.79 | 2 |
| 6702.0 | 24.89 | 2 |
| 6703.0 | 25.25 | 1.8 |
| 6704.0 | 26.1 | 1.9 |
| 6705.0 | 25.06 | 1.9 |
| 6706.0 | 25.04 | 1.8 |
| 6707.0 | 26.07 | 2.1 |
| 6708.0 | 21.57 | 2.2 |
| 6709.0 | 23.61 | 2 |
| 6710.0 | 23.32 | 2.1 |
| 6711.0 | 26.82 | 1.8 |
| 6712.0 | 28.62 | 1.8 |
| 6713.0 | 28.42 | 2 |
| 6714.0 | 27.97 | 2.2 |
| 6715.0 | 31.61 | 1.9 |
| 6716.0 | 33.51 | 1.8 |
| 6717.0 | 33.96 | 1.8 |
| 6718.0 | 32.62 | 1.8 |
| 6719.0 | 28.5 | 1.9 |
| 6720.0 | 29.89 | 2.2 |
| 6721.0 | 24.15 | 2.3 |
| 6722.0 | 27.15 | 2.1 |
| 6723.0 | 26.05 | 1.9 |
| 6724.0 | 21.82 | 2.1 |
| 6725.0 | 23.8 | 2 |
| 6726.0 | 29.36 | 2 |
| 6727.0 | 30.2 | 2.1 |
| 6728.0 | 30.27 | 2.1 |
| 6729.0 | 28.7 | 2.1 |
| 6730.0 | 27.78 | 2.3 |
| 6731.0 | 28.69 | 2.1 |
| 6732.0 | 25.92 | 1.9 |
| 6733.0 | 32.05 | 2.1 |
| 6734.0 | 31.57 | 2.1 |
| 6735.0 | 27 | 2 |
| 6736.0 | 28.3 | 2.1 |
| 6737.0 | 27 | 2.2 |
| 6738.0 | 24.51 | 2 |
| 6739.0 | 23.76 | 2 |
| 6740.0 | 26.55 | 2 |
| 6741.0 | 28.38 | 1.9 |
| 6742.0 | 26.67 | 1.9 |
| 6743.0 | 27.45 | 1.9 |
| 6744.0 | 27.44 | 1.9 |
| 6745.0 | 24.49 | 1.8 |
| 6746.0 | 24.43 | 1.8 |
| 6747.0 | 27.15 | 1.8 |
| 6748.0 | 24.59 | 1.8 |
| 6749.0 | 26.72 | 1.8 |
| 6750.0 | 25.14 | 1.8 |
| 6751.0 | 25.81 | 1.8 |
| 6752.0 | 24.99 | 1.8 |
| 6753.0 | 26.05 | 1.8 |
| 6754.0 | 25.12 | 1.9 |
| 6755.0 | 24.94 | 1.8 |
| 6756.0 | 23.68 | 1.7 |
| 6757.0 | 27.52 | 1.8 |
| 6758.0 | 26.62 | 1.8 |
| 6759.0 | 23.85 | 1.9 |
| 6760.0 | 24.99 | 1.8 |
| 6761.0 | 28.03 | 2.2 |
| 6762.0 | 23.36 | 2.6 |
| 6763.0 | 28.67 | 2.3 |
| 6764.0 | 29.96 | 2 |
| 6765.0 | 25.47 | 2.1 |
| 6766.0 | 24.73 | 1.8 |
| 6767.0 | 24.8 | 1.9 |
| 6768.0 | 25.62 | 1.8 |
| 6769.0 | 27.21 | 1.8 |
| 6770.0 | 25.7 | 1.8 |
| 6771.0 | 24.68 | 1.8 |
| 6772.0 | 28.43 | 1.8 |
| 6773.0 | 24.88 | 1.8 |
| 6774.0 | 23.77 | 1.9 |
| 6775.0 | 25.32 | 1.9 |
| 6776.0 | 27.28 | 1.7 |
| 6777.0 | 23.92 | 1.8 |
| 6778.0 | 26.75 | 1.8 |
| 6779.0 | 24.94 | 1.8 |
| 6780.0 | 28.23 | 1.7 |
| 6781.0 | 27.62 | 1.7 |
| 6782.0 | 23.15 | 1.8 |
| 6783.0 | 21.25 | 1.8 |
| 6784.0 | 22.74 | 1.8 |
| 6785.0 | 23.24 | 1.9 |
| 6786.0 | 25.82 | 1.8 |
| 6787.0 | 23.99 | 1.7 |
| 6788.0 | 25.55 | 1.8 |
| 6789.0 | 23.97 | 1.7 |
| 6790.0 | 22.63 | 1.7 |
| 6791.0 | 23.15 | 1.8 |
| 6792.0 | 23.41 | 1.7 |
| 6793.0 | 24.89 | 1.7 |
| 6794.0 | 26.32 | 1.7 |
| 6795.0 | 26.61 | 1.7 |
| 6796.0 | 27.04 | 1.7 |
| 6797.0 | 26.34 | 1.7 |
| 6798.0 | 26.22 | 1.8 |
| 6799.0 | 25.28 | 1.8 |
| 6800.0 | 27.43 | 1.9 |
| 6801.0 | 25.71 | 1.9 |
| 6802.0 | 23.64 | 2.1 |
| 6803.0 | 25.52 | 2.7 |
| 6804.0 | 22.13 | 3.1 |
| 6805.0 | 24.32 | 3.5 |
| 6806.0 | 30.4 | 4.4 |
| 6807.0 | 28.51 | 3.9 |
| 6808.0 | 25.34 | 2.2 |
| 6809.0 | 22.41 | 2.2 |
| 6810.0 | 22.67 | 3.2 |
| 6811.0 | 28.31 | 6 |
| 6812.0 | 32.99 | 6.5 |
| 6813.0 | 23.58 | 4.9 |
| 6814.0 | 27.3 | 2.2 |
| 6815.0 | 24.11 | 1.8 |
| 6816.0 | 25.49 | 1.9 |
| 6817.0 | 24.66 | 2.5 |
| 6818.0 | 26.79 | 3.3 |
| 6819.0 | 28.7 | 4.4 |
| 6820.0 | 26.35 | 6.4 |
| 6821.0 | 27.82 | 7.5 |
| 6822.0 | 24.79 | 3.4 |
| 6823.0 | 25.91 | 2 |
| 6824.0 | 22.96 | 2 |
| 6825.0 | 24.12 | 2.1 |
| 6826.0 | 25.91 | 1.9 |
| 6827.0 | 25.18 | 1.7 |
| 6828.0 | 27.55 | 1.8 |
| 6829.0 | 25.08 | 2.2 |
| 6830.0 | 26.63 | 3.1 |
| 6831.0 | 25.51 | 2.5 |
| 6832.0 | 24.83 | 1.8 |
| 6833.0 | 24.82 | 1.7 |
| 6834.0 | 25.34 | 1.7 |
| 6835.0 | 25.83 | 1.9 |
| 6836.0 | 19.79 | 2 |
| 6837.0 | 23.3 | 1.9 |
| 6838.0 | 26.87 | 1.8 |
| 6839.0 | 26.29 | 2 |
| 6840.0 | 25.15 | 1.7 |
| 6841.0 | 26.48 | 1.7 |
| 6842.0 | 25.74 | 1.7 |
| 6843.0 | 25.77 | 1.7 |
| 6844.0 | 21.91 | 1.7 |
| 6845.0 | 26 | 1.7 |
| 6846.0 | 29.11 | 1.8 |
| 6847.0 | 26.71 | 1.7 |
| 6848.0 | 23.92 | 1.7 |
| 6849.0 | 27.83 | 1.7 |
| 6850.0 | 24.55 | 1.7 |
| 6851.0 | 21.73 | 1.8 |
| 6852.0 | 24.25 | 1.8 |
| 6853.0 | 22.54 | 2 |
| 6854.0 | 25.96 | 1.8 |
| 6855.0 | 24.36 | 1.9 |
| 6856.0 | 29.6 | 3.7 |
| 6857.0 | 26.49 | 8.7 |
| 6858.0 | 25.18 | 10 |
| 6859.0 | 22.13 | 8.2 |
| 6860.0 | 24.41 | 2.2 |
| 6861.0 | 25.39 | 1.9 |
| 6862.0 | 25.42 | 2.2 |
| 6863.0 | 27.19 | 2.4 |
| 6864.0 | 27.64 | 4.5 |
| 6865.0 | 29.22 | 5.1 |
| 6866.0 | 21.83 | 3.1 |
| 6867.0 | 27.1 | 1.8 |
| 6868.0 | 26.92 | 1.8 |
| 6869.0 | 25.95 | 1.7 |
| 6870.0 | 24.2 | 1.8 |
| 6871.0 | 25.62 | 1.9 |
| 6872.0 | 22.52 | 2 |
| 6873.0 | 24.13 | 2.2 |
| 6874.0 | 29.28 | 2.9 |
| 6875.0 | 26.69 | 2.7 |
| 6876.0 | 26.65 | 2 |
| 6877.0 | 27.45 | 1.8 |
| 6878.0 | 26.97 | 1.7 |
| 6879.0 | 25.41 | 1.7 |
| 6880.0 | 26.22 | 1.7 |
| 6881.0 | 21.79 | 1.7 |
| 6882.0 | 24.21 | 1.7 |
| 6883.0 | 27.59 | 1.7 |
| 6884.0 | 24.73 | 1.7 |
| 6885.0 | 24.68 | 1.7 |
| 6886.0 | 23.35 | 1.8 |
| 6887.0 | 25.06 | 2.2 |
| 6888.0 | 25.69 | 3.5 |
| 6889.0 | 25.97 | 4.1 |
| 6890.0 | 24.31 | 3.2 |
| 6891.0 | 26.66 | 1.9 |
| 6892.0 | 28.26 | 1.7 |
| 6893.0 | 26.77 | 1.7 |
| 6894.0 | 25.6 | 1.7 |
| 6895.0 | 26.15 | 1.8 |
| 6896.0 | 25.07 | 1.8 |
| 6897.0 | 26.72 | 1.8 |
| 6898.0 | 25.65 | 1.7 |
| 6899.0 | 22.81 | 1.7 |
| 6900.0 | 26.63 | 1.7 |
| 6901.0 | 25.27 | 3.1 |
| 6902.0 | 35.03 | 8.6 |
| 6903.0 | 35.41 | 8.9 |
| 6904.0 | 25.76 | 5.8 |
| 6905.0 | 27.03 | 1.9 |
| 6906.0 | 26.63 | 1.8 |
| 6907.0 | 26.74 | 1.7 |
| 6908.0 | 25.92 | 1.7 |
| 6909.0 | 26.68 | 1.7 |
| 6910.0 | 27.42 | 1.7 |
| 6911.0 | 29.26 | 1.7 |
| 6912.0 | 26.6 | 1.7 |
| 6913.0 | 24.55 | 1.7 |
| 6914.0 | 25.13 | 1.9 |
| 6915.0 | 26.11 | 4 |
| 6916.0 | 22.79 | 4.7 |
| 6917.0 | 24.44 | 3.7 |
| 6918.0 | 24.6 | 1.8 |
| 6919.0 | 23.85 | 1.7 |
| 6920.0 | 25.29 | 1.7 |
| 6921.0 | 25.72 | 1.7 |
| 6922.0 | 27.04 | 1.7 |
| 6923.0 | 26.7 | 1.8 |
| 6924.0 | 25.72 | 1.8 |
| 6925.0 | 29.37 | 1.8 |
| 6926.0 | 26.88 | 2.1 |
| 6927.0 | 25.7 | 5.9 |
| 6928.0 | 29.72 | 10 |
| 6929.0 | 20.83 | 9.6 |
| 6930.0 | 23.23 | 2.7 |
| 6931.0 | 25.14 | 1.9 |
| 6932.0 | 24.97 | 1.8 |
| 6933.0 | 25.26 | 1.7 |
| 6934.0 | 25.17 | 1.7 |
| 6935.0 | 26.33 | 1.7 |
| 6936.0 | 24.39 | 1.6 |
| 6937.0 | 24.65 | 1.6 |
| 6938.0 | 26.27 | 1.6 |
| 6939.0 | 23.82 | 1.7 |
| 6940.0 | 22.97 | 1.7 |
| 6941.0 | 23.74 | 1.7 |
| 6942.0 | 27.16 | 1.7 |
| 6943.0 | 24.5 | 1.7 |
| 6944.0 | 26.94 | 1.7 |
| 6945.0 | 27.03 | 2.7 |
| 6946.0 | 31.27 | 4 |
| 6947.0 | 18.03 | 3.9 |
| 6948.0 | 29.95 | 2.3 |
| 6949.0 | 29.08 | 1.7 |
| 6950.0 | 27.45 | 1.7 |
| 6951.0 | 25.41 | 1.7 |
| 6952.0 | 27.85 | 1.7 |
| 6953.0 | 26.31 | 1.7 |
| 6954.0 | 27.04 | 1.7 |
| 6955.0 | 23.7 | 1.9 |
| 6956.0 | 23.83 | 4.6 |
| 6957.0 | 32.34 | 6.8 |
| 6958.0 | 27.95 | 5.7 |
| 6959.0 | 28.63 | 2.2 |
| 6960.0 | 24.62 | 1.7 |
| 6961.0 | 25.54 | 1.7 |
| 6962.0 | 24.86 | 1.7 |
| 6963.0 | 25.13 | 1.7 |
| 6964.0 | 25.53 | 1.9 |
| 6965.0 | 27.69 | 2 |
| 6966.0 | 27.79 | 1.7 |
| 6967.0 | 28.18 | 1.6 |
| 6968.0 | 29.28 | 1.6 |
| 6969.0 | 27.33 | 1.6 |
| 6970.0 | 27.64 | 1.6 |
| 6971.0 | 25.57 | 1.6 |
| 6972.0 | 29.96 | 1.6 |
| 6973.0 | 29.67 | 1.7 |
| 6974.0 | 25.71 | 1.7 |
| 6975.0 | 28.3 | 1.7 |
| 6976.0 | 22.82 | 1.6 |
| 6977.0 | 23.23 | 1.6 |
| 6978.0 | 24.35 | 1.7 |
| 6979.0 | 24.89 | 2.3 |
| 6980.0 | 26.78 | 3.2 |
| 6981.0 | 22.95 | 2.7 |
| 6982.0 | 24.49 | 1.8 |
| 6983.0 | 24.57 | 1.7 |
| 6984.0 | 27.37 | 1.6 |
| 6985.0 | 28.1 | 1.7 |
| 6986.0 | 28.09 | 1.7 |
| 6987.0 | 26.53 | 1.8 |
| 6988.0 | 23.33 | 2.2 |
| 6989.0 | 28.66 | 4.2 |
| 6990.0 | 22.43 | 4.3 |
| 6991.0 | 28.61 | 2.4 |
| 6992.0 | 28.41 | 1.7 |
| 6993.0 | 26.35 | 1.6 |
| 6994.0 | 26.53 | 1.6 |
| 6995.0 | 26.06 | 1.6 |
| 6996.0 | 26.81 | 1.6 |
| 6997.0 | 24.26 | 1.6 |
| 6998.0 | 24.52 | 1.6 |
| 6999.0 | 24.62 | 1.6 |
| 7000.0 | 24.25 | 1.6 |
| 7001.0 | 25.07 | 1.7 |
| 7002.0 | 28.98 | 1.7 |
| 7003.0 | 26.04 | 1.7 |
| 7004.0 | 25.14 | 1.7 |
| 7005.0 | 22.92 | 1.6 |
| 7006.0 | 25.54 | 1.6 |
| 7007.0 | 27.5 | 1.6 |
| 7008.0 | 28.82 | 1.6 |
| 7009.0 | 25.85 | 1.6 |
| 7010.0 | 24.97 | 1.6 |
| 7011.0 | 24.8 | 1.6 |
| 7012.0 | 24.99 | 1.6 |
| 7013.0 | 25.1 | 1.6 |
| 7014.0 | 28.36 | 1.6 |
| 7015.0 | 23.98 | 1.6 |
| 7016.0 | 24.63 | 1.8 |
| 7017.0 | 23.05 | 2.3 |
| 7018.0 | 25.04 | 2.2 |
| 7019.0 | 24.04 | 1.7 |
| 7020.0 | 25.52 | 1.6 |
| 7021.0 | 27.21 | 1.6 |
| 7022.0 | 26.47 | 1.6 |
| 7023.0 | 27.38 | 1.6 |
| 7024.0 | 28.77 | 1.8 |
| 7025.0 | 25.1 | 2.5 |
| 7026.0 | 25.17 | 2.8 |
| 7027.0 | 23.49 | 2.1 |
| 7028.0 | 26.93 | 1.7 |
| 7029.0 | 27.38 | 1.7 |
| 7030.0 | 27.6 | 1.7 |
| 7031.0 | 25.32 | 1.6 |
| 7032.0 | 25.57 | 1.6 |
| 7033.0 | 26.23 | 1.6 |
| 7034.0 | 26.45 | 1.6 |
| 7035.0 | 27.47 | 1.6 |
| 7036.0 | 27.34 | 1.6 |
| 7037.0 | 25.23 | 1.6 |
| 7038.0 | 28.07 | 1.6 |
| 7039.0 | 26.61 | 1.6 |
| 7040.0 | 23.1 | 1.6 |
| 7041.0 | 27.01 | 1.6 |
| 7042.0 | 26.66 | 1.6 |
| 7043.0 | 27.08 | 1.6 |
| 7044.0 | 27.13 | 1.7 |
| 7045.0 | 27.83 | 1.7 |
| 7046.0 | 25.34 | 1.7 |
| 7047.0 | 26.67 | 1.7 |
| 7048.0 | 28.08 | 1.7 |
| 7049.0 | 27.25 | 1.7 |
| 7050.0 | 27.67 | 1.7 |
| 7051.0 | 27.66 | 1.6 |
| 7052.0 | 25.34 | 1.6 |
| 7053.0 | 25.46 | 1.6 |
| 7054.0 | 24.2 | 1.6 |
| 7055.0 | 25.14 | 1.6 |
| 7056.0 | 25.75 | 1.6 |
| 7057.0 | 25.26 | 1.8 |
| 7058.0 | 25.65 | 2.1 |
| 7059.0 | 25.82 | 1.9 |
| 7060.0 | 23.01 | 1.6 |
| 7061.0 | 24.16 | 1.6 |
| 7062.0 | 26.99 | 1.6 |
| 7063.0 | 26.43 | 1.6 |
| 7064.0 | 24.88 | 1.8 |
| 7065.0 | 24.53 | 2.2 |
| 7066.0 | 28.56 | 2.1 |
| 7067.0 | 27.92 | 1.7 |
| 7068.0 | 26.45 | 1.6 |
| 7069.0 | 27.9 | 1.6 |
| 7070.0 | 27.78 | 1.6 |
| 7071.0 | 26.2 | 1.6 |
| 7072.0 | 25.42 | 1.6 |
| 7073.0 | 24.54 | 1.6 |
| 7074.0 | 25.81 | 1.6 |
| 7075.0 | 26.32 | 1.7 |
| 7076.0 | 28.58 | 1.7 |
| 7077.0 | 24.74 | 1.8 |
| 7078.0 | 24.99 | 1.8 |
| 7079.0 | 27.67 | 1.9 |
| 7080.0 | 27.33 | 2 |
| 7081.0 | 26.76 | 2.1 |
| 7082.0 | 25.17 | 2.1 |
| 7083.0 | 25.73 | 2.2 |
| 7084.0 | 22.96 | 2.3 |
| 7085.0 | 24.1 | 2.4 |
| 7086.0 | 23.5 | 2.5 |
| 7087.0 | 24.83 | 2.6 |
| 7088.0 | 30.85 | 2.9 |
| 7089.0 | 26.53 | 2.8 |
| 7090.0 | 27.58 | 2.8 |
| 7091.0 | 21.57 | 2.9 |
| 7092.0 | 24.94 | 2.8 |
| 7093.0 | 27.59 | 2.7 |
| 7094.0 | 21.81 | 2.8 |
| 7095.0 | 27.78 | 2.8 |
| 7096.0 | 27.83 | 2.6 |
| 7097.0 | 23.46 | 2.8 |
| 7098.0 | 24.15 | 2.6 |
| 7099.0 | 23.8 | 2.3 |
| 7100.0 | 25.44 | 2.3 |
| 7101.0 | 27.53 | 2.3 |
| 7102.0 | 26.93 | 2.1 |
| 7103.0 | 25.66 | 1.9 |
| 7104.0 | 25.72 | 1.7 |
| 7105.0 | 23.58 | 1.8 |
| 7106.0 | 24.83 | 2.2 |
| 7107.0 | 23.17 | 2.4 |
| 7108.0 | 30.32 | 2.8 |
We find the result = 0.038 mag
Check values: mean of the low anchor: 26.3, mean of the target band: 25.4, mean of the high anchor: 26.1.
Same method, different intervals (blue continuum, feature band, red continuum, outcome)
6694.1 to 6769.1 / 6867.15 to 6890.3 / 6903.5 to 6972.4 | 0.03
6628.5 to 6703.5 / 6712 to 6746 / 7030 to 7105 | -0.11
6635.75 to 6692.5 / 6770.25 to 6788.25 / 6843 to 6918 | 0.02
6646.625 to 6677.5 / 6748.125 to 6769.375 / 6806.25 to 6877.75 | -0.01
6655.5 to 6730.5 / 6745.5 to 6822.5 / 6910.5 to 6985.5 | 0.01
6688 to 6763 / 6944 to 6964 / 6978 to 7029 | -0.03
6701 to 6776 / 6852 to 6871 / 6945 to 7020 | 0.03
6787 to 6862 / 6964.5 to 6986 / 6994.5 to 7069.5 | -0.03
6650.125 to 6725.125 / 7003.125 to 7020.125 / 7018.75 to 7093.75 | 0.03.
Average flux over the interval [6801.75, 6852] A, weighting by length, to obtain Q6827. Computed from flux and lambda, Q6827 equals 25.5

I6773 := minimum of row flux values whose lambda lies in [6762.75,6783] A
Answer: 21.25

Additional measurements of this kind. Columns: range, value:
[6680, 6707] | 20.73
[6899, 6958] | 18.03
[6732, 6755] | 23.76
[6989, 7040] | 22.43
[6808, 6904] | 19.79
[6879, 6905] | 21.79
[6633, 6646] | 23.85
